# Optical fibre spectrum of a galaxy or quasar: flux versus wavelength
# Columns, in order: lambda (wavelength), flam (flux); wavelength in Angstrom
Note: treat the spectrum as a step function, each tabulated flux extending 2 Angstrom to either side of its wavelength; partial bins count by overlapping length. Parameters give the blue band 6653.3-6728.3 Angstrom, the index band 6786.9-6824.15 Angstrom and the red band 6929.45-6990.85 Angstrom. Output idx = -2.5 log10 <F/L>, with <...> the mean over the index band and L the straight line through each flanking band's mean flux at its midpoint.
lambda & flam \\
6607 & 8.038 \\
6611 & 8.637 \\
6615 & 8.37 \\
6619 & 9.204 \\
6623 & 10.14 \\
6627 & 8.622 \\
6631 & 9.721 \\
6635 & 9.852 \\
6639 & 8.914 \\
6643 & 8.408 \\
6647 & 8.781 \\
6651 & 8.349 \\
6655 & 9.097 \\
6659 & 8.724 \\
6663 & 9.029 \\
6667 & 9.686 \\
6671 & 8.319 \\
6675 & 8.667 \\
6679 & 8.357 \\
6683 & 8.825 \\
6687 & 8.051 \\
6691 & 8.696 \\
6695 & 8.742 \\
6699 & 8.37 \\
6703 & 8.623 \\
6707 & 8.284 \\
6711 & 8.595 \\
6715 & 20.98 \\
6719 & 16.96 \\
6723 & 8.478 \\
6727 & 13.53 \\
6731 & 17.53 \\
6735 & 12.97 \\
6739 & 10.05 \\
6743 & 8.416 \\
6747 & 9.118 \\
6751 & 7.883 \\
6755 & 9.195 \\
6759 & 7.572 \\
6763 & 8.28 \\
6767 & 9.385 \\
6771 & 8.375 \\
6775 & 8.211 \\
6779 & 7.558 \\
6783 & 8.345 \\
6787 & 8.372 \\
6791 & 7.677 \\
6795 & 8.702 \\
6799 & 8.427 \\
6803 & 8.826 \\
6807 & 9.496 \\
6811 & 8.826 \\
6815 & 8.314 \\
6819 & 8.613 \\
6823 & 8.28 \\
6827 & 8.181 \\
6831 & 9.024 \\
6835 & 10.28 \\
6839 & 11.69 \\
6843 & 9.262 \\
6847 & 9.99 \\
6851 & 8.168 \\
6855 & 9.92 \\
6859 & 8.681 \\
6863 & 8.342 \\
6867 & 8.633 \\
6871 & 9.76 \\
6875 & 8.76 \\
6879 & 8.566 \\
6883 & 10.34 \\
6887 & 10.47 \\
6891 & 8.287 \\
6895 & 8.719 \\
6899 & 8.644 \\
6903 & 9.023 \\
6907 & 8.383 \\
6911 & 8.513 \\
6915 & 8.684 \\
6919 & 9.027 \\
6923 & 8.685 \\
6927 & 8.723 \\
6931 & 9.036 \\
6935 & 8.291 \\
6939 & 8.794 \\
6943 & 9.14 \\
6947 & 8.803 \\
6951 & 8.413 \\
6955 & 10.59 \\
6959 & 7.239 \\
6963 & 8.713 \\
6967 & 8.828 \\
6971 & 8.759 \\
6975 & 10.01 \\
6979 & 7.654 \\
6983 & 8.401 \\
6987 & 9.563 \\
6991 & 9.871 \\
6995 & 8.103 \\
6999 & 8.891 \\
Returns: 0.11 mag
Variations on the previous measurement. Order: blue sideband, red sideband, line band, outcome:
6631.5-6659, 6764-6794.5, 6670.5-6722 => -0.17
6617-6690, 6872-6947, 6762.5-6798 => 0.07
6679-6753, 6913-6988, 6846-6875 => 0.06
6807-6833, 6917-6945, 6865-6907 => -0.04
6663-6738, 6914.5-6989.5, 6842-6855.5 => 0.04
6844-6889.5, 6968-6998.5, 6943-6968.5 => 0.02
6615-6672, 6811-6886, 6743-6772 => 0.07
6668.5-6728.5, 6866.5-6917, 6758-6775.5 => 0.16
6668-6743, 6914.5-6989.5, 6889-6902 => 0.08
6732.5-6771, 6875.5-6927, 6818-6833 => 0.07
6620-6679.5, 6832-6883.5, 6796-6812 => 0.05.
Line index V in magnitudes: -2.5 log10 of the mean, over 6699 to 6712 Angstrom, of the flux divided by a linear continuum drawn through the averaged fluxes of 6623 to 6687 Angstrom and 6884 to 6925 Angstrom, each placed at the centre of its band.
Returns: 0.05 mag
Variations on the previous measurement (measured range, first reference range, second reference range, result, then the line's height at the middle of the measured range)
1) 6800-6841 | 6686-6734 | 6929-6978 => 0.13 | 10.3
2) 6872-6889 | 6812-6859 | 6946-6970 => -0.06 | 9.05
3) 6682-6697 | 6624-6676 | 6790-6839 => 0.05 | 8.94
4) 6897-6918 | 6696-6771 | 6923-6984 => 0.06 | 9.17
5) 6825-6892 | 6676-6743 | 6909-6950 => 0.02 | 9.47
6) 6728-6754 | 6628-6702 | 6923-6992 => -0.24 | 8.82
